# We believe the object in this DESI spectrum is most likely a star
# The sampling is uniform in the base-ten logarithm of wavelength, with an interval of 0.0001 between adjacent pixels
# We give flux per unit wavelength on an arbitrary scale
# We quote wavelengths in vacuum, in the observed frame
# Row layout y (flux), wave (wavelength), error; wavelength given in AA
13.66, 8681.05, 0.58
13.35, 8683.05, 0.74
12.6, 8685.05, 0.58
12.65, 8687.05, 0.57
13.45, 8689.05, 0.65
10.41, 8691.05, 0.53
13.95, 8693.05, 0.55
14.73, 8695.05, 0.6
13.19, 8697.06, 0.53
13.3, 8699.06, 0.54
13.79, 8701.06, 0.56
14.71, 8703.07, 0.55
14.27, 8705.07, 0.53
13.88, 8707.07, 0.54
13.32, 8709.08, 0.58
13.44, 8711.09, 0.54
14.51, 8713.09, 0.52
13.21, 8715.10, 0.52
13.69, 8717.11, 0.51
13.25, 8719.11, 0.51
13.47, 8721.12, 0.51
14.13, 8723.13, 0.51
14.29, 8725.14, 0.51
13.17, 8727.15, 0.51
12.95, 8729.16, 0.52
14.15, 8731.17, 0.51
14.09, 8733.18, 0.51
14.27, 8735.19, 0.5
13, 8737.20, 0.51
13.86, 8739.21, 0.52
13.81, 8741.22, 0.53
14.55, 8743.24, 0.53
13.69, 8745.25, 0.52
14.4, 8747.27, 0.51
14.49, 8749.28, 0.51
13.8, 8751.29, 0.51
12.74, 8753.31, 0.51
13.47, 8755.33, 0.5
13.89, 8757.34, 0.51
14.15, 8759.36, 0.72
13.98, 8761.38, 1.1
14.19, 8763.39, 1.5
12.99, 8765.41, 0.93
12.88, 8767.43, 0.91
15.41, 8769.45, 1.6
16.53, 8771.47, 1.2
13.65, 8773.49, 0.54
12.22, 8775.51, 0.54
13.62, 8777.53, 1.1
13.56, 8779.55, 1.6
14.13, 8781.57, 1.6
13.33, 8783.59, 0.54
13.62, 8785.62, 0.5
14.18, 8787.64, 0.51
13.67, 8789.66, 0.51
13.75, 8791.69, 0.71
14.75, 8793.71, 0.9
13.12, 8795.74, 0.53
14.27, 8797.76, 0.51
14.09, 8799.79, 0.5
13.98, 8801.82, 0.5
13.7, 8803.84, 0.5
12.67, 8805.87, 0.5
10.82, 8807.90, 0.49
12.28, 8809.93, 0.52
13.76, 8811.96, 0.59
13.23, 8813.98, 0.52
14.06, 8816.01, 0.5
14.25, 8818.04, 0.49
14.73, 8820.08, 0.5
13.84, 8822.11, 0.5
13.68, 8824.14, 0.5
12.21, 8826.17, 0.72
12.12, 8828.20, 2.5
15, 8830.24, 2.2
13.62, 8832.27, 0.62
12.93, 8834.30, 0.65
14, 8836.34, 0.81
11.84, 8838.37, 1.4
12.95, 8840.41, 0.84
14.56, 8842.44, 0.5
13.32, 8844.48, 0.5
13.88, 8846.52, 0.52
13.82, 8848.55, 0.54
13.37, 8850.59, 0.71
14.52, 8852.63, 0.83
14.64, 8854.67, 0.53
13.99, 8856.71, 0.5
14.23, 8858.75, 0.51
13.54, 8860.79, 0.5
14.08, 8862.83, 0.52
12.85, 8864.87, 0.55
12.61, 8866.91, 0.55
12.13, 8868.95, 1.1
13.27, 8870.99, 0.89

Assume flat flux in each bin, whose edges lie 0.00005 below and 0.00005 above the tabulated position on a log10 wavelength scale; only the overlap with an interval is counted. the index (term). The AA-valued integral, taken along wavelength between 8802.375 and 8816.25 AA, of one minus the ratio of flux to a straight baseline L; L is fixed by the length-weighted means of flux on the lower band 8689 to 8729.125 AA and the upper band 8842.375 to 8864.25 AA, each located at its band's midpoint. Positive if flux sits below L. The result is 0.9 AA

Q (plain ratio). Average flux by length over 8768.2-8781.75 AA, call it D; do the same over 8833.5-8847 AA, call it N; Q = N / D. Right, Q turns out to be 0.9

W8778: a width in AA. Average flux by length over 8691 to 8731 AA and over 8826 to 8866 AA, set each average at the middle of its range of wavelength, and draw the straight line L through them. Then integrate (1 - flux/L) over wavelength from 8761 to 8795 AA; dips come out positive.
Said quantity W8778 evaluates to -0.7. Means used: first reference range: 13.7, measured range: 13.9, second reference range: 13.6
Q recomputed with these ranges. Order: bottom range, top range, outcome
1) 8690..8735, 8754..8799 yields 1.02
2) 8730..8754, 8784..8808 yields 0.98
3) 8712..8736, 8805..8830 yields 0.96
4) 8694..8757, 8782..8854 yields 0.98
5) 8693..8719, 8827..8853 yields 0.98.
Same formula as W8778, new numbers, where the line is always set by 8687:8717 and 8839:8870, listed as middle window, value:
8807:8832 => 0.5 AA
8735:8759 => -0.5 AA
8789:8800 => -0.3 AA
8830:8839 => 0.1 AA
